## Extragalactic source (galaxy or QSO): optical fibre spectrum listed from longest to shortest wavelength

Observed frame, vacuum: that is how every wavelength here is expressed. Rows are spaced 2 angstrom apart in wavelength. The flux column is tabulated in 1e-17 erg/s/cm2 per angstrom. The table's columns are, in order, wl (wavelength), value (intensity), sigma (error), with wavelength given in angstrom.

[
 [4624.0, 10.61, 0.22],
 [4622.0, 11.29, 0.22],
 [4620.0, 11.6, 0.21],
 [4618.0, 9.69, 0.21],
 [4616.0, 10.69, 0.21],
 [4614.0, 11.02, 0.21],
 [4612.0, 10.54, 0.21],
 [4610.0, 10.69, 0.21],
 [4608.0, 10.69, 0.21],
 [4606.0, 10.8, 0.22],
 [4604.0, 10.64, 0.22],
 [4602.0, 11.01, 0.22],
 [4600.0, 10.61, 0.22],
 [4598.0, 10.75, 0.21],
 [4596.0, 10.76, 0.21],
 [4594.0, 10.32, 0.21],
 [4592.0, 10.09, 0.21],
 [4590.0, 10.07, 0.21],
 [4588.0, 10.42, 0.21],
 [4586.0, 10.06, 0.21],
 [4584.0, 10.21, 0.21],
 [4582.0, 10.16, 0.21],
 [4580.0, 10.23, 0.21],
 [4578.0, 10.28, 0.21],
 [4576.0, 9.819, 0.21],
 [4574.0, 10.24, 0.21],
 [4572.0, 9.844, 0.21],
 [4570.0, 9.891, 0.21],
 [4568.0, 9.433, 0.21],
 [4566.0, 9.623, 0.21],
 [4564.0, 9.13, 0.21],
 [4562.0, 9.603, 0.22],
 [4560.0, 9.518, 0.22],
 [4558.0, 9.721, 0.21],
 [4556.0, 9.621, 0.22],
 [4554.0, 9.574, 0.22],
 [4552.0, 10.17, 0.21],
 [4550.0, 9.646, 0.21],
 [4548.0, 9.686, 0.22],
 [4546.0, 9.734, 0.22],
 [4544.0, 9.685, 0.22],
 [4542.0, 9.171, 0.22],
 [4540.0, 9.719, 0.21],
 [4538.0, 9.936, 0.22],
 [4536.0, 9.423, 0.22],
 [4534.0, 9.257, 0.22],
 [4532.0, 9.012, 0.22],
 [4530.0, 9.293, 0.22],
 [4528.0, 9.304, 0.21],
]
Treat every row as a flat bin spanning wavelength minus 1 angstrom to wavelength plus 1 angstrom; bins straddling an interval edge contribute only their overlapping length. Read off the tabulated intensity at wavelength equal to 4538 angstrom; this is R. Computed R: 9.936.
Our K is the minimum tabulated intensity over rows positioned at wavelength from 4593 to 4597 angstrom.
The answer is 10.32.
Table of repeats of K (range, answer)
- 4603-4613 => 10.54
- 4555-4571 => 9.13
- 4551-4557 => 9.574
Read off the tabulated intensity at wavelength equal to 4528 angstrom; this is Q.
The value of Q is 9.304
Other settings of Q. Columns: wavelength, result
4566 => 9.623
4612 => 10.54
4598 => 10.75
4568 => 9.433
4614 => 11.02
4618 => 9.69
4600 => 10.61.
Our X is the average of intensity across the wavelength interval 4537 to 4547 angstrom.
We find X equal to 9.65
